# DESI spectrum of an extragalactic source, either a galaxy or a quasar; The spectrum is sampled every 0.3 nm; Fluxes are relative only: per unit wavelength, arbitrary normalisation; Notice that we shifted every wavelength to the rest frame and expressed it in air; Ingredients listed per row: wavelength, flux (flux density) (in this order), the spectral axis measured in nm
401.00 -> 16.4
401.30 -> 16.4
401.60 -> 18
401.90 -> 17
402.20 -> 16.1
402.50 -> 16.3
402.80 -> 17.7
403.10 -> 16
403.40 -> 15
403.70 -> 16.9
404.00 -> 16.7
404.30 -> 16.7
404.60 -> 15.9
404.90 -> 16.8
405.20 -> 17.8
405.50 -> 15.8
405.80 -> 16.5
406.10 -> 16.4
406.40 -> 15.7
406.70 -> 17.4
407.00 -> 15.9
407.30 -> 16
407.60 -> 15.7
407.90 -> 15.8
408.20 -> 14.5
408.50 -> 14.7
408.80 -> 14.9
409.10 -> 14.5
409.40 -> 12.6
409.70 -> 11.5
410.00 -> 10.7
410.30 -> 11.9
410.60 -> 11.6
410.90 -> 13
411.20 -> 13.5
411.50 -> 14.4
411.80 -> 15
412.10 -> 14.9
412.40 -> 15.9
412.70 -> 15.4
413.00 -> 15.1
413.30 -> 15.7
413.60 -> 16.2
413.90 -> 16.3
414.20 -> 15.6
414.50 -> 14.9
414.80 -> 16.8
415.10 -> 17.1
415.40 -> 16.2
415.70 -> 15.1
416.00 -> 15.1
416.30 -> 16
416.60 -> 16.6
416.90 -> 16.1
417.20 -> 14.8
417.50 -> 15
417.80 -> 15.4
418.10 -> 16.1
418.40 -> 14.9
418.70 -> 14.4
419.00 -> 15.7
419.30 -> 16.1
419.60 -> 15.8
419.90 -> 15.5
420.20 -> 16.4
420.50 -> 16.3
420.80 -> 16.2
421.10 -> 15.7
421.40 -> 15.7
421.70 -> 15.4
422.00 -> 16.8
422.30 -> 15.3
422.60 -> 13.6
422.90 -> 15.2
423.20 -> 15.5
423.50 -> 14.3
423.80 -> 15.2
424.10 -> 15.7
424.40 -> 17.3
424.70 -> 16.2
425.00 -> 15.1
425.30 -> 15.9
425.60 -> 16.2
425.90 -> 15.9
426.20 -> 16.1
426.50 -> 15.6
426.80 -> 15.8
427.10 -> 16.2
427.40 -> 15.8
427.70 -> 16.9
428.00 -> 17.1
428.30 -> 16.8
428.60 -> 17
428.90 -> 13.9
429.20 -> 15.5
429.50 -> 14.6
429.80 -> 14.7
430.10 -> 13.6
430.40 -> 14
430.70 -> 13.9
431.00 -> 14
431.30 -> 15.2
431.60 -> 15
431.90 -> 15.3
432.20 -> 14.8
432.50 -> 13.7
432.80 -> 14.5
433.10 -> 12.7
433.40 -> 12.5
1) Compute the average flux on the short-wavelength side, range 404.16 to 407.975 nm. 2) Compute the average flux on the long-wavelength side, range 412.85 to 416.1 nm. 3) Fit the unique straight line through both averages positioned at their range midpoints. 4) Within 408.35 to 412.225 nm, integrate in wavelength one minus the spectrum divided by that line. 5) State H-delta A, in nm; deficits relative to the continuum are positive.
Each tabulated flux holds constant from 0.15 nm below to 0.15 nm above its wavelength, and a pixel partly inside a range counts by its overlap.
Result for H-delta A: 0.669 nm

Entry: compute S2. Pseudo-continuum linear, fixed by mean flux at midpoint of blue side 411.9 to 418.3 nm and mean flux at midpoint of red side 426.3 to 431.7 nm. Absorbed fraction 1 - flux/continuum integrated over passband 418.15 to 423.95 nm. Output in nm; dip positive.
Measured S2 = 0.024 nm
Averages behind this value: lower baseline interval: 15.7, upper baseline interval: 15.3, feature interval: 15.5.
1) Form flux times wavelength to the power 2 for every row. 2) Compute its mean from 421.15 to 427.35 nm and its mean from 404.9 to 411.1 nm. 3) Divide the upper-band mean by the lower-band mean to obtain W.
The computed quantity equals 1.2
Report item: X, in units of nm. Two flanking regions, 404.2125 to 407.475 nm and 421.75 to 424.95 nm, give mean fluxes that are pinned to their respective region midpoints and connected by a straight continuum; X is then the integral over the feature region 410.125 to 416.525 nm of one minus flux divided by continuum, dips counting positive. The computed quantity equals 0.40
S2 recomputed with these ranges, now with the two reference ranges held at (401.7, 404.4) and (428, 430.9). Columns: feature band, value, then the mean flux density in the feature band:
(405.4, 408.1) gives 0.03 nm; 16.1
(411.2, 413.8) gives 0.12 nm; 15.2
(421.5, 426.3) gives -0.09 nm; 15.6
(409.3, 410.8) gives 0.41 nm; 11.7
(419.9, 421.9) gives -0.06 nm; 15.9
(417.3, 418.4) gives 0.02 nm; 15.4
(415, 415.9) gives -0.01 nm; 16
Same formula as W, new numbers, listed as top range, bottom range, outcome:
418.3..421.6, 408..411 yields 1.27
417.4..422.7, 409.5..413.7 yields 1.17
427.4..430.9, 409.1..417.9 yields 1.11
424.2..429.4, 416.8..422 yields 1.06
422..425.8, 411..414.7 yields 1.07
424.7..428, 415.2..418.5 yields 1.07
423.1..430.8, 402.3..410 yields 1.10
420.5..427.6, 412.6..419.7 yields 1.04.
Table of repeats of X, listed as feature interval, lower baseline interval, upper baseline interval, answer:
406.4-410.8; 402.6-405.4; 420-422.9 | 0.591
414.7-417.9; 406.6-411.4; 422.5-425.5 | -0.248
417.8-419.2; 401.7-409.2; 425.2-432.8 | 0.032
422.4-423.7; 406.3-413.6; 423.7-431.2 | 0.050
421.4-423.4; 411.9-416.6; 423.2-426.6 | 0.058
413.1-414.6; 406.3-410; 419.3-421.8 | -0.046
